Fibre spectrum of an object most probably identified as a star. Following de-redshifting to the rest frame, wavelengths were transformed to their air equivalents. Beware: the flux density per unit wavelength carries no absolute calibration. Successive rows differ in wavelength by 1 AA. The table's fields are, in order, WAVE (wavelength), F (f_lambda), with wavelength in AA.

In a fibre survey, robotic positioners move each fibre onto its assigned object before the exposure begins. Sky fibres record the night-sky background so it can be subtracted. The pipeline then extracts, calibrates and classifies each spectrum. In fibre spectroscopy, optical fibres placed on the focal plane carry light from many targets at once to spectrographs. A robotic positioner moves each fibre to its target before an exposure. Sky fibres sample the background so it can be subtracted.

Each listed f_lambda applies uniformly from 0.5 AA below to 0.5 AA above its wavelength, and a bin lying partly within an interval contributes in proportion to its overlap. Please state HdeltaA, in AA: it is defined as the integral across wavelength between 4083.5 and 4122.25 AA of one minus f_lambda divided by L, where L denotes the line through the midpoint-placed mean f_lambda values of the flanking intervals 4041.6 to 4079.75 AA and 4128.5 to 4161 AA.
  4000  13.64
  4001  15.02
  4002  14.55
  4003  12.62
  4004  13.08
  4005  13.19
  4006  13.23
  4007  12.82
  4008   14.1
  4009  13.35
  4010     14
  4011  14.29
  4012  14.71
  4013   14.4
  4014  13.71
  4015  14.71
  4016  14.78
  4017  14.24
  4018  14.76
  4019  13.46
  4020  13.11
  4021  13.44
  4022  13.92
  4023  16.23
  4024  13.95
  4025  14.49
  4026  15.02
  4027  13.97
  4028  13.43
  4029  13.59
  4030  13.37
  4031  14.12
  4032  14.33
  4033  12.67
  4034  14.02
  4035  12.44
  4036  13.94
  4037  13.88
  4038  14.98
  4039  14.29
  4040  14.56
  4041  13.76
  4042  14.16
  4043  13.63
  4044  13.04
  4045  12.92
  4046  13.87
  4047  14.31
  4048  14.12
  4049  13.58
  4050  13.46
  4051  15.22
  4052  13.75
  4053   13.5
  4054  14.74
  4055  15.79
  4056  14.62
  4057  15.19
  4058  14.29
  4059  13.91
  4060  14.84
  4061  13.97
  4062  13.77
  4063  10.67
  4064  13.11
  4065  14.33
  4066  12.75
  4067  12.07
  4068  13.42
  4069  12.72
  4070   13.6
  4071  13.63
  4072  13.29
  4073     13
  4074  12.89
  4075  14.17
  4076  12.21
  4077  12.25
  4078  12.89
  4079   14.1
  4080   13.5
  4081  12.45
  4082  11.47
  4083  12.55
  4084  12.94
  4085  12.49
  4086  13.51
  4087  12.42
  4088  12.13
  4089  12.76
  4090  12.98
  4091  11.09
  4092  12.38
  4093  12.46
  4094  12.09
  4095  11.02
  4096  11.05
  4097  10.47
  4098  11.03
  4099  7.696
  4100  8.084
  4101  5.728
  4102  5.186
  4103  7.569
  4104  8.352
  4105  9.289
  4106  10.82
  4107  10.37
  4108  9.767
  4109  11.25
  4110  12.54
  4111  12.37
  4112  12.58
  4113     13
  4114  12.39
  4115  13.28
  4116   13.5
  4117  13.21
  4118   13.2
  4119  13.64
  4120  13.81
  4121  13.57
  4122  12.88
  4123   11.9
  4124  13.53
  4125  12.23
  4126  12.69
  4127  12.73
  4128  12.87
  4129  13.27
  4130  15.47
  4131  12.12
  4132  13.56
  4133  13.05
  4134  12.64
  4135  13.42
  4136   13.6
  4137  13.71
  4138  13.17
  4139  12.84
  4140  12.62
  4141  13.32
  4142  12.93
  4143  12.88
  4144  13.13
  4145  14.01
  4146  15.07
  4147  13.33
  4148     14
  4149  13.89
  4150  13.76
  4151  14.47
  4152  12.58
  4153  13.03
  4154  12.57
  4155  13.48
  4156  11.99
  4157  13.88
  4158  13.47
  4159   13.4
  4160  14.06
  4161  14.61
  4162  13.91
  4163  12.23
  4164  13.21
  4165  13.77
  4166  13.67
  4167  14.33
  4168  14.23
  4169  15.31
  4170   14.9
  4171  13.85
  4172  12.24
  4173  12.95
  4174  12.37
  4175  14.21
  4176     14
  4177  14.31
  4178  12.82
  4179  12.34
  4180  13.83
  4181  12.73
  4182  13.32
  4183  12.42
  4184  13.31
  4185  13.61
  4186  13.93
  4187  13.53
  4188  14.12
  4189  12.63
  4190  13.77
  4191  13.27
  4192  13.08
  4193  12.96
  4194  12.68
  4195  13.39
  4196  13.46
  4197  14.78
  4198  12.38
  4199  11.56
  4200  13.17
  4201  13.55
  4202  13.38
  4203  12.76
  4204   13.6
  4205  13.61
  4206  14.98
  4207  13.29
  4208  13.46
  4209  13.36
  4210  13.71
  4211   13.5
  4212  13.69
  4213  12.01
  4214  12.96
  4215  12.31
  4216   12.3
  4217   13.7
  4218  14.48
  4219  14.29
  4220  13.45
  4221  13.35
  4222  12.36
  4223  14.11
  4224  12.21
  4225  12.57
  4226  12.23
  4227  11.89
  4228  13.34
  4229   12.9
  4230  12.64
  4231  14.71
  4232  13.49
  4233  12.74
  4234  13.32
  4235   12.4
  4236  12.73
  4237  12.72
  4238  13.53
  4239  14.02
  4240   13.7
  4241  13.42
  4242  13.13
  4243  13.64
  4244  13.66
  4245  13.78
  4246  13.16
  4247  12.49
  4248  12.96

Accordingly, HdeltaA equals 6.1 AA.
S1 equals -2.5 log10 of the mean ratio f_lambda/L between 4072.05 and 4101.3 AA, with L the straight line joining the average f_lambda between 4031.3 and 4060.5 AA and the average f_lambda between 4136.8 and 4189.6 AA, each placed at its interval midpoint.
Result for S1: 0.16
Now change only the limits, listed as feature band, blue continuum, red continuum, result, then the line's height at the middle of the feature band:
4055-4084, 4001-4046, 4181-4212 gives 0.04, 13.8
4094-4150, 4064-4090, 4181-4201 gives 0.08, 13.1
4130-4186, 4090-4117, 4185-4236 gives -0.13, 12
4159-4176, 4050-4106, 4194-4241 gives -0.07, 12.9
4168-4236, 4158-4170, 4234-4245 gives 0.03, 13.6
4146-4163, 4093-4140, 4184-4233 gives -0.09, 12.4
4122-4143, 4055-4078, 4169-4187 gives 0.03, 13.4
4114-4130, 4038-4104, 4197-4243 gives -0.02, 12.9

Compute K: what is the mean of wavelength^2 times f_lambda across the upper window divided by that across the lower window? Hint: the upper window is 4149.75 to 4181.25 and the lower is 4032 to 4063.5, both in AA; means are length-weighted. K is 1.03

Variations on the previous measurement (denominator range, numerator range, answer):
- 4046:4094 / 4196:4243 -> 1.07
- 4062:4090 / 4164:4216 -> 1.10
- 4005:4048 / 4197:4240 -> 1.04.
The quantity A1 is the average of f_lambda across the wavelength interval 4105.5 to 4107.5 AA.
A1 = 10.6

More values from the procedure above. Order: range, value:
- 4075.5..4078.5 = 12.5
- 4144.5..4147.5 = 14.1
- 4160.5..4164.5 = 13.5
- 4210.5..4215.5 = 12.9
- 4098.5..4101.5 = 7.17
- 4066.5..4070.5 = 13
